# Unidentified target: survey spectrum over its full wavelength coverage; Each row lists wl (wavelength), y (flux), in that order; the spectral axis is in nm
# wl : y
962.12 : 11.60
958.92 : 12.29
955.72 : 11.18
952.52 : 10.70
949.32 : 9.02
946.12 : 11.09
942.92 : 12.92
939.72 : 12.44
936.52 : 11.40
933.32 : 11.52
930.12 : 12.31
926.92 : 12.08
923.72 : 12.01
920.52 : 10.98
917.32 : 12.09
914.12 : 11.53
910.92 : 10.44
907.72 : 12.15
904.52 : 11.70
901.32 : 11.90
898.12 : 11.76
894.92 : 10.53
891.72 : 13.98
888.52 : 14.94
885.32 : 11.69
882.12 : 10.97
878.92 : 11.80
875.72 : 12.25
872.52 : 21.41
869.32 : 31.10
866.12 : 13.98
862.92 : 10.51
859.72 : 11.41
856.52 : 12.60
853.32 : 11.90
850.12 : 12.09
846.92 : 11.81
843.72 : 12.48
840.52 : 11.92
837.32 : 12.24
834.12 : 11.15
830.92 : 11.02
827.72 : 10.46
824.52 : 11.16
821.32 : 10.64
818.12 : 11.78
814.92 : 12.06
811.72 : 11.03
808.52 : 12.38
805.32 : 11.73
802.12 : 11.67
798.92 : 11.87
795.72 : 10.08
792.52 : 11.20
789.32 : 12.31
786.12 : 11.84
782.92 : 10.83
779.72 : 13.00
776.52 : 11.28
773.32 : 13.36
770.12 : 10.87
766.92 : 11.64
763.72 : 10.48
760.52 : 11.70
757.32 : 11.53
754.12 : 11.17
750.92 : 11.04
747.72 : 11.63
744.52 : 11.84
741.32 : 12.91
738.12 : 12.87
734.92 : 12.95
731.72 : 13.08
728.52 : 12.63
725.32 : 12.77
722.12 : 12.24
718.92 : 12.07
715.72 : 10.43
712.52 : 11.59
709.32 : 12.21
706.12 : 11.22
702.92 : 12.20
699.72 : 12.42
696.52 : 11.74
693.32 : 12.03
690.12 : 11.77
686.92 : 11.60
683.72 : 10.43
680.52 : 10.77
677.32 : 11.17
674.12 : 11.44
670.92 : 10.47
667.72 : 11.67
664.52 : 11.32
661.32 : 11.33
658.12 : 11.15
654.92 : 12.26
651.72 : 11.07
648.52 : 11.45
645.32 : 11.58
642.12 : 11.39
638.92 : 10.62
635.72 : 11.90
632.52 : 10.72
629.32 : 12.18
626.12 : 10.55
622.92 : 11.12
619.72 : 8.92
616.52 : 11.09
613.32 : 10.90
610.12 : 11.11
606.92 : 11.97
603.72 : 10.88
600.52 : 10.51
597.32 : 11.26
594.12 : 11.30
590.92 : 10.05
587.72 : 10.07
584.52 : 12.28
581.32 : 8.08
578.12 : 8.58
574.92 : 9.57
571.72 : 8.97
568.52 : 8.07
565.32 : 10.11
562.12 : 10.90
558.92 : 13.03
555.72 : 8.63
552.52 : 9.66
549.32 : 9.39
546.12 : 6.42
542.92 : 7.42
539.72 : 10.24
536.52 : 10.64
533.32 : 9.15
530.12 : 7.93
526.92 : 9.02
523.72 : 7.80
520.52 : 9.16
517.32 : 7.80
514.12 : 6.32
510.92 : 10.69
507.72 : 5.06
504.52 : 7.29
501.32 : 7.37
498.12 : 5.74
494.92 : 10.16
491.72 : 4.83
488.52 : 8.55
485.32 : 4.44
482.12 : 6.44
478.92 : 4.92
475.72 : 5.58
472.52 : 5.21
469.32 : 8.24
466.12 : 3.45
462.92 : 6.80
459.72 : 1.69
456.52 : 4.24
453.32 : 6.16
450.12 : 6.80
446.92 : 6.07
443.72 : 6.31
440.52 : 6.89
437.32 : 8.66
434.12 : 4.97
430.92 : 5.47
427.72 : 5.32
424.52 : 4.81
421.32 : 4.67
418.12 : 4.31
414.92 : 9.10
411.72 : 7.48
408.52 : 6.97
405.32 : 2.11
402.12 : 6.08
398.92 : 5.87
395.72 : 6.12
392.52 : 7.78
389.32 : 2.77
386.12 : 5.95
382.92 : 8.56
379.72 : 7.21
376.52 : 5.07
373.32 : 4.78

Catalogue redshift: 0.324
